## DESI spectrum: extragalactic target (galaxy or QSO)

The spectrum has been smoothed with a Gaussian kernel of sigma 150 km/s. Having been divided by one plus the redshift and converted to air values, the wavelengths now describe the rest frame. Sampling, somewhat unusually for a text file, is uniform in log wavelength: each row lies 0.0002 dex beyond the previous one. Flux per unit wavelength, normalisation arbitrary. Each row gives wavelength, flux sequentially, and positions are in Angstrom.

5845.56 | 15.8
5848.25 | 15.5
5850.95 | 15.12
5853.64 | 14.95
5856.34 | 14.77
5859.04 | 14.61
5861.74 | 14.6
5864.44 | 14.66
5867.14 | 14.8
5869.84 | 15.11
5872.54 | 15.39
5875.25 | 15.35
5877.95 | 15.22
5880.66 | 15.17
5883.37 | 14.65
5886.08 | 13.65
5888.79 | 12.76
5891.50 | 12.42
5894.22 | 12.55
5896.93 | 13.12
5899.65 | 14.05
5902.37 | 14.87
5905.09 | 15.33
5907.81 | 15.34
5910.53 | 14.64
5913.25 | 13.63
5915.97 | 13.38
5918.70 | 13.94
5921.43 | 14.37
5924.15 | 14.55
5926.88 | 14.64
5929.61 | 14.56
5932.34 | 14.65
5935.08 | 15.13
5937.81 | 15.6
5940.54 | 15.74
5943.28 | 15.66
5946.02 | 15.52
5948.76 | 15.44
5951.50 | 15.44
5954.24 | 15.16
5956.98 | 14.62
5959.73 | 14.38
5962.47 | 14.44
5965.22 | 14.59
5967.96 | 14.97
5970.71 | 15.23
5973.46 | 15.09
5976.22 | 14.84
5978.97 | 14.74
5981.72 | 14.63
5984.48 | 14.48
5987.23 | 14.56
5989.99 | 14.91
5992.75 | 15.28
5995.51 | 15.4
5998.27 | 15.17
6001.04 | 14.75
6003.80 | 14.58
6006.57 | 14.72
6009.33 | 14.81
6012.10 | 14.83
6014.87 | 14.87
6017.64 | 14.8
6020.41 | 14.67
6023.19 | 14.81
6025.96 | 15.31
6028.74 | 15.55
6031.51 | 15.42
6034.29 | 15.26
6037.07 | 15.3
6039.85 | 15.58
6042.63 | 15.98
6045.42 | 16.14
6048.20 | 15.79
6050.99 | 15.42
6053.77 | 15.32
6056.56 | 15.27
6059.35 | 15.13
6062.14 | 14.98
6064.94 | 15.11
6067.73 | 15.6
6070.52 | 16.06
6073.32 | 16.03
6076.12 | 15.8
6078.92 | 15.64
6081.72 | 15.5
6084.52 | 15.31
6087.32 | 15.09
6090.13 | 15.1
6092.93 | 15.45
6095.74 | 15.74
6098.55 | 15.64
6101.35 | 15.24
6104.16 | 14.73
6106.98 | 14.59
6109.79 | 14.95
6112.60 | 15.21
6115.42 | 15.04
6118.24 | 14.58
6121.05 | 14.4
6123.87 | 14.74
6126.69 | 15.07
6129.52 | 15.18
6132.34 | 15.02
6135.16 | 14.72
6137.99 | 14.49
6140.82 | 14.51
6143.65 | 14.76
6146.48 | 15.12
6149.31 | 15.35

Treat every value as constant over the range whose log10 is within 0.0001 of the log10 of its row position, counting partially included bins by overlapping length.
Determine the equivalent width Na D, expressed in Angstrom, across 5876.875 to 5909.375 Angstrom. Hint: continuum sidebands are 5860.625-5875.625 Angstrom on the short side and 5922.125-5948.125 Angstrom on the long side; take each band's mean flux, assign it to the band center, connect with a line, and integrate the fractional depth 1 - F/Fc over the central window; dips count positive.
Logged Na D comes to 2.02 Angstrom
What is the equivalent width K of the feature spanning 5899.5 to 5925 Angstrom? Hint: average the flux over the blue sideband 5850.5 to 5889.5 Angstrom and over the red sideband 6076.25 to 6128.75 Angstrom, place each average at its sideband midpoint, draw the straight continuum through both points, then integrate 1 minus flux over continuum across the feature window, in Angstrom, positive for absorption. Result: 0.67 Angstrom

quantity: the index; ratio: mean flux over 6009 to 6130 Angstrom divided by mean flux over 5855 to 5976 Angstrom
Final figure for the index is 1.0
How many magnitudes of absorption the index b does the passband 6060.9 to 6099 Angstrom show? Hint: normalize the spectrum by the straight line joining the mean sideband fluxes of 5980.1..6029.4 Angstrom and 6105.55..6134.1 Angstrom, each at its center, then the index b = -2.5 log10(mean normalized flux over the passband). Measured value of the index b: -0.04 mag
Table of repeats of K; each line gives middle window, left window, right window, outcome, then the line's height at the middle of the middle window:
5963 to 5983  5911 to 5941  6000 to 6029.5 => -0.2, 14.7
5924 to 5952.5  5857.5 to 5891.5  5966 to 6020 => -0.9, 14.7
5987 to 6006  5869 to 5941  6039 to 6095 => 0.1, 15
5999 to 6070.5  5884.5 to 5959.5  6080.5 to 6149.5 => -2.1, 14.8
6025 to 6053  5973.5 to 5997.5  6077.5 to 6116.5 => -1.0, 15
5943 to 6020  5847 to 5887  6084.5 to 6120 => 0.5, 15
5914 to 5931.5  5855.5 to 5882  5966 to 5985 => 0.8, 14.9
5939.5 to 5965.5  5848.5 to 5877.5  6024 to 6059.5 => 0.2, 15.2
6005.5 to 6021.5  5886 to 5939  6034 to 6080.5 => 0.4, 15.1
